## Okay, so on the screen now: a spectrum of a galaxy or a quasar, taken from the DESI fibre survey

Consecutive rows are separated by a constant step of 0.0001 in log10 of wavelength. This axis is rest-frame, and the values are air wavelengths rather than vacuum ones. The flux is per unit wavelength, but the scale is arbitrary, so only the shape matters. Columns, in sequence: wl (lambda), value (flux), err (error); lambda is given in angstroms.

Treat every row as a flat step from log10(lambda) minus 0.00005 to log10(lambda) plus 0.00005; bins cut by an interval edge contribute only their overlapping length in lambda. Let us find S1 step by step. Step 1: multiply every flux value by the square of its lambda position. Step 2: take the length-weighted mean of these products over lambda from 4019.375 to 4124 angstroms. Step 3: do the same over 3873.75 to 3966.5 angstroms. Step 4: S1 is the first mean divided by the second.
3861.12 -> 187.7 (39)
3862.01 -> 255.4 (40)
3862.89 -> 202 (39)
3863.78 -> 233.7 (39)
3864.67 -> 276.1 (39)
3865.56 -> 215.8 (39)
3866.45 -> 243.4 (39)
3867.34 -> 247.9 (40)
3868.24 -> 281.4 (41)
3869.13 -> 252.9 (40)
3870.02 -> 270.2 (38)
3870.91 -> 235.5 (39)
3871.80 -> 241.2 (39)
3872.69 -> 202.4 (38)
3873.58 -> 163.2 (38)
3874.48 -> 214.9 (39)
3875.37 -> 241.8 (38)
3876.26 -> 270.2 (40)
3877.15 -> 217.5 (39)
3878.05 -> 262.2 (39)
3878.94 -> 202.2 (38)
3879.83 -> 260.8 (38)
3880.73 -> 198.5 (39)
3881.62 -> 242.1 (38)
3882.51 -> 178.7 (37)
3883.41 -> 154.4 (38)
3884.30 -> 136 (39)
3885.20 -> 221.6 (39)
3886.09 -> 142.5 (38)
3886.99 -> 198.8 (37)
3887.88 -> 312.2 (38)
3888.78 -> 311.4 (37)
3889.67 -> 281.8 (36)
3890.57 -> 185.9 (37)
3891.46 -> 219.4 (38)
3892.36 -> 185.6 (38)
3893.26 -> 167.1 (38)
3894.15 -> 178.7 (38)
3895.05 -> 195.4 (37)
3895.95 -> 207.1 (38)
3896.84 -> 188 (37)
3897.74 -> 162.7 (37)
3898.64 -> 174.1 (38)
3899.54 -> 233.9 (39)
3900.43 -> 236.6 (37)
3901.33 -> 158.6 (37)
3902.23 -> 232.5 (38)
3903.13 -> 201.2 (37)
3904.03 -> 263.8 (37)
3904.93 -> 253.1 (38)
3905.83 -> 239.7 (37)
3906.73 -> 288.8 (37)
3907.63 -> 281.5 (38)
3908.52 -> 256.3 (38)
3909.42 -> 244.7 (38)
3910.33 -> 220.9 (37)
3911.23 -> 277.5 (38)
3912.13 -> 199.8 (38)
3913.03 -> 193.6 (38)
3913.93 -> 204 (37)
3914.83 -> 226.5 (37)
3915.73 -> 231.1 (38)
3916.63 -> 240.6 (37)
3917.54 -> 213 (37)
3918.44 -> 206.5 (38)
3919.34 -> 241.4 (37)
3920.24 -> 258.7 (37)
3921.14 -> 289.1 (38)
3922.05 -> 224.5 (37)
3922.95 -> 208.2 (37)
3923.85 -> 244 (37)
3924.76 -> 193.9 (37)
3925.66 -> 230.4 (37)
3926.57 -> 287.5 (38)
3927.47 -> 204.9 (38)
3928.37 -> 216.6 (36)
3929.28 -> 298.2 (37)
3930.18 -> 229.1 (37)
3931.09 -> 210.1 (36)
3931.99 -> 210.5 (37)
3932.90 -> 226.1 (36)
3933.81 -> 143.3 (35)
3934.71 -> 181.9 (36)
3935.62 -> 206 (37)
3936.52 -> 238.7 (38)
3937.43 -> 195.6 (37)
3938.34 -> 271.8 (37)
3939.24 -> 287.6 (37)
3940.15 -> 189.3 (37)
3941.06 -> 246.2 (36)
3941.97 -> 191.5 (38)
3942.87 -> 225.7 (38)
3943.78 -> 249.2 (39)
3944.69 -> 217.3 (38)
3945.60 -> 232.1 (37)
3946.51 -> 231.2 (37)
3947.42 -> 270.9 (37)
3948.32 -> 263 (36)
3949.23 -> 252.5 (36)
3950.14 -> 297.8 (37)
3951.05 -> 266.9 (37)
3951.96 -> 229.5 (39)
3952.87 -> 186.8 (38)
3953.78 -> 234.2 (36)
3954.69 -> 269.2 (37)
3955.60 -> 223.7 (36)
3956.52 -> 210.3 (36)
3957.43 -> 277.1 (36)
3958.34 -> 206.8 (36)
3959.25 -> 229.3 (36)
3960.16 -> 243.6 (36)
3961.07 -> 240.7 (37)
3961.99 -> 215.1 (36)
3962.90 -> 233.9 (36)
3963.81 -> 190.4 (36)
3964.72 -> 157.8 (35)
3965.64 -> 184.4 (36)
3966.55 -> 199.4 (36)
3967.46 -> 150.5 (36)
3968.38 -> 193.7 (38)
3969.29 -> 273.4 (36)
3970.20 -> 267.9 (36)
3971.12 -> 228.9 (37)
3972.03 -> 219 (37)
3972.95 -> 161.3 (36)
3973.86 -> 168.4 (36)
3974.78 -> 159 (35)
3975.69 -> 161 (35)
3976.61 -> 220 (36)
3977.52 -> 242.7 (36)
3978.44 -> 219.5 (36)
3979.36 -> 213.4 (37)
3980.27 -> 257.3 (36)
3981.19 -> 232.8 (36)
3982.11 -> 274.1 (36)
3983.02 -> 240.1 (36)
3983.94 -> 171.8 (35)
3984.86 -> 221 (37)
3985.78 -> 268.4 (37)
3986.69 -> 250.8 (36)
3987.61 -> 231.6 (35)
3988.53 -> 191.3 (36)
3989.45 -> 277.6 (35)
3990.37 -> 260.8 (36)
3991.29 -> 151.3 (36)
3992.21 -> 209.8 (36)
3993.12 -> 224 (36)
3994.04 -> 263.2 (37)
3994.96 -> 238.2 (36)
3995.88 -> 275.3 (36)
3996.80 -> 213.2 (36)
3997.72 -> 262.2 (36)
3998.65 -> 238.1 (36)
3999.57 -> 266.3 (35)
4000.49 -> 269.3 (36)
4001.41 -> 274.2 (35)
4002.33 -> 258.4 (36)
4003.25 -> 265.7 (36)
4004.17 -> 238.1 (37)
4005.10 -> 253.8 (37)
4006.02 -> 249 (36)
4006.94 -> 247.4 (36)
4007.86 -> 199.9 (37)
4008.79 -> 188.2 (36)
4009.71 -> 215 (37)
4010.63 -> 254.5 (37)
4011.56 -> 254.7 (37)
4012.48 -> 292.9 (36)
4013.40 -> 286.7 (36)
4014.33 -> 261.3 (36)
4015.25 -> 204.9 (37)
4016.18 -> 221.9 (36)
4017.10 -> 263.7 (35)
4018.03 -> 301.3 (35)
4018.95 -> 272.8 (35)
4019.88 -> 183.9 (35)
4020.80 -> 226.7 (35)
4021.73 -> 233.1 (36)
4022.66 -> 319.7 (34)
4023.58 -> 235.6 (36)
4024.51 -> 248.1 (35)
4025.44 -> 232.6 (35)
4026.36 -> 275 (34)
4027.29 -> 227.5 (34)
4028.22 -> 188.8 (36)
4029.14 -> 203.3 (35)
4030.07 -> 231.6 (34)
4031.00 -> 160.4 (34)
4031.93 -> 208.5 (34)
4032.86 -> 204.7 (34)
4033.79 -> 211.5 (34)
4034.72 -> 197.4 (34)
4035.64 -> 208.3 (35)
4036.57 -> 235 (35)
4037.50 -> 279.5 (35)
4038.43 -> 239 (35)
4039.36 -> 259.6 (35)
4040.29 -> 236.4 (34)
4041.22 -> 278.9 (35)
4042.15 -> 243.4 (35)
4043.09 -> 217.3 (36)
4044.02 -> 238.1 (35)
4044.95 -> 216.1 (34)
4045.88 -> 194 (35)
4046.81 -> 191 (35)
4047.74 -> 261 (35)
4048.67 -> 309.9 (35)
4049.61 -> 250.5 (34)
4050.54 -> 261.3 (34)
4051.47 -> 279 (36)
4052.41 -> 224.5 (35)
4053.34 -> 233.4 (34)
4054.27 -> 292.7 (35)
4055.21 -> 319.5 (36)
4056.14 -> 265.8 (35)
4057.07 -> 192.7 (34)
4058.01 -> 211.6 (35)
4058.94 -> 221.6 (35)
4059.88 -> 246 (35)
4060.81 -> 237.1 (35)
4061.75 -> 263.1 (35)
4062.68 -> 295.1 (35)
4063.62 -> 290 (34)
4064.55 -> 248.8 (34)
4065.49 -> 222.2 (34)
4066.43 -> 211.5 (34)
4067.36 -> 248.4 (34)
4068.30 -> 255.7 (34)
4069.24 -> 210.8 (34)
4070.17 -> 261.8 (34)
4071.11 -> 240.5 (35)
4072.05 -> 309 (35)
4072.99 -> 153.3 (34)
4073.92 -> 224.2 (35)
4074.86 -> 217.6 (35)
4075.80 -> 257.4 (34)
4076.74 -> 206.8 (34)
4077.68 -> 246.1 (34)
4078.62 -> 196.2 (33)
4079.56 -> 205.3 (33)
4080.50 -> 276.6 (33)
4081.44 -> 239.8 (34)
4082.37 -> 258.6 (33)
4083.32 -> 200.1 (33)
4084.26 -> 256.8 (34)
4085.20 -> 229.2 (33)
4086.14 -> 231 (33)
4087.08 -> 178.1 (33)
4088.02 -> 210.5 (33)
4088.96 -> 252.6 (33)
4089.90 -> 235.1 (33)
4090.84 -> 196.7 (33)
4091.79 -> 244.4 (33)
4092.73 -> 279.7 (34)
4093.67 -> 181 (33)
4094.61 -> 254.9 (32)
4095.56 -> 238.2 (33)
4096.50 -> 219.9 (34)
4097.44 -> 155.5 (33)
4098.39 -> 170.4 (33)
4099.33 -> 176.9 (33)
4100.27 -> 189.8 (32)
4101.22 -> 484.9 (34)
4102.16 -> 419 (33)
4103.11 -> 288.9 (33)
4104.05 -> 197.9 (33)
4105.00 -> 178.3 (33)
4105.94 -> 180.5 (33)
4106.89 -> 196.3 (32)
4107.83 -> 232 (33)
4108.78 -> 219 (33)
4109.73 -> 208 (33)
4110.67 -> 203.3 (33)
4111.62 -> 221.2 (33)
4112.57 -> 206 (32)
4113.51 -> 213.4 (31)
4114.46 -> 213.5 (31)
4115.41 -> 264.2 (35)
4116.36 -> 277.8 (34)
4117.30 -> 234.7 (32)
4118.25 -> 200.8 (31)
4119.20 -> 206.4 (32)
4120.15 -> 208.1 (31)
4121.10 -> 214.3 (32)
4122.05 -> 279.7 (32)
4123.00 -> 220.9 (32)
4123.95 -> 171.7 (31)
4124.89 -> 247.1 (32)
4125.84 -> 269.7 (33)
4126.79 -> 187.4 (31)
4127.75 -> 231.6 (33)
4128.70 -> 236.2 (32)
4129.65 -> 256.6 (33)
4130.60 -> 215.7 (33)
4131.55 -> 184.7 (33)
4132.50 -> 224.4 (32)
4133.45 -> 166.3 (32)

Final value 1.1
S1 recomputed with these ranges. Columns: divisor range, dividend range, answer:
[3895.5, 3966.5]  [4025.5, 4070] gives 1.11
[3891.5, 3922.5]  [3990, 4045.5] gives 1.13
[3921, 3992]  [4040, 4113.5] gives 1.12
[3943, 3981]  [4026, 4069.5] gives 1.12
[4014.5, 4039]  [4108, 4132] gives 1.01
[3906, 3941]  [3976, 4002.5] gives 1.06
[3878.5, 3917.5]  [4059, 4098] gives 1.17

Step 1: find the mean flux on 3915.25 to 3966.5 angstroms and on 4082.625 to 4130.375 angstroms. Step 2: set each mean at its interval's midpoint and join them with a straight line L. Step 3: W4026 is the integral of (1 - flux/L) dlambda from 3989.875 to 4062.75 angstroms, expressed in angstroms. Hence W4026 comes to -3.7 angstroms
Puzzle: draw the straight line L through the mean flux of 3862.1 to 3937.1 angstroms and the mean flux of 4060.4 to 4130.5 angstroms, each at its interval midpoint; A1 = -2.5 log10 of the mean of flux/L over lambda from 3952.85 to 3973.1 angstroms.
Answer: 0.04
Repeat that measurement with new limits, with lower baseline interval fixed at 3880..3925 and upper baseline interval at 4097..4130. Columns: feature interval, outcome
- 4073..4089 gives 0.014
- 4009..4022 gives -0.099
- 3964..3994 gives 0.042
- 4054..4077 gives -0.073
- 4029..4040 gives 0.029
